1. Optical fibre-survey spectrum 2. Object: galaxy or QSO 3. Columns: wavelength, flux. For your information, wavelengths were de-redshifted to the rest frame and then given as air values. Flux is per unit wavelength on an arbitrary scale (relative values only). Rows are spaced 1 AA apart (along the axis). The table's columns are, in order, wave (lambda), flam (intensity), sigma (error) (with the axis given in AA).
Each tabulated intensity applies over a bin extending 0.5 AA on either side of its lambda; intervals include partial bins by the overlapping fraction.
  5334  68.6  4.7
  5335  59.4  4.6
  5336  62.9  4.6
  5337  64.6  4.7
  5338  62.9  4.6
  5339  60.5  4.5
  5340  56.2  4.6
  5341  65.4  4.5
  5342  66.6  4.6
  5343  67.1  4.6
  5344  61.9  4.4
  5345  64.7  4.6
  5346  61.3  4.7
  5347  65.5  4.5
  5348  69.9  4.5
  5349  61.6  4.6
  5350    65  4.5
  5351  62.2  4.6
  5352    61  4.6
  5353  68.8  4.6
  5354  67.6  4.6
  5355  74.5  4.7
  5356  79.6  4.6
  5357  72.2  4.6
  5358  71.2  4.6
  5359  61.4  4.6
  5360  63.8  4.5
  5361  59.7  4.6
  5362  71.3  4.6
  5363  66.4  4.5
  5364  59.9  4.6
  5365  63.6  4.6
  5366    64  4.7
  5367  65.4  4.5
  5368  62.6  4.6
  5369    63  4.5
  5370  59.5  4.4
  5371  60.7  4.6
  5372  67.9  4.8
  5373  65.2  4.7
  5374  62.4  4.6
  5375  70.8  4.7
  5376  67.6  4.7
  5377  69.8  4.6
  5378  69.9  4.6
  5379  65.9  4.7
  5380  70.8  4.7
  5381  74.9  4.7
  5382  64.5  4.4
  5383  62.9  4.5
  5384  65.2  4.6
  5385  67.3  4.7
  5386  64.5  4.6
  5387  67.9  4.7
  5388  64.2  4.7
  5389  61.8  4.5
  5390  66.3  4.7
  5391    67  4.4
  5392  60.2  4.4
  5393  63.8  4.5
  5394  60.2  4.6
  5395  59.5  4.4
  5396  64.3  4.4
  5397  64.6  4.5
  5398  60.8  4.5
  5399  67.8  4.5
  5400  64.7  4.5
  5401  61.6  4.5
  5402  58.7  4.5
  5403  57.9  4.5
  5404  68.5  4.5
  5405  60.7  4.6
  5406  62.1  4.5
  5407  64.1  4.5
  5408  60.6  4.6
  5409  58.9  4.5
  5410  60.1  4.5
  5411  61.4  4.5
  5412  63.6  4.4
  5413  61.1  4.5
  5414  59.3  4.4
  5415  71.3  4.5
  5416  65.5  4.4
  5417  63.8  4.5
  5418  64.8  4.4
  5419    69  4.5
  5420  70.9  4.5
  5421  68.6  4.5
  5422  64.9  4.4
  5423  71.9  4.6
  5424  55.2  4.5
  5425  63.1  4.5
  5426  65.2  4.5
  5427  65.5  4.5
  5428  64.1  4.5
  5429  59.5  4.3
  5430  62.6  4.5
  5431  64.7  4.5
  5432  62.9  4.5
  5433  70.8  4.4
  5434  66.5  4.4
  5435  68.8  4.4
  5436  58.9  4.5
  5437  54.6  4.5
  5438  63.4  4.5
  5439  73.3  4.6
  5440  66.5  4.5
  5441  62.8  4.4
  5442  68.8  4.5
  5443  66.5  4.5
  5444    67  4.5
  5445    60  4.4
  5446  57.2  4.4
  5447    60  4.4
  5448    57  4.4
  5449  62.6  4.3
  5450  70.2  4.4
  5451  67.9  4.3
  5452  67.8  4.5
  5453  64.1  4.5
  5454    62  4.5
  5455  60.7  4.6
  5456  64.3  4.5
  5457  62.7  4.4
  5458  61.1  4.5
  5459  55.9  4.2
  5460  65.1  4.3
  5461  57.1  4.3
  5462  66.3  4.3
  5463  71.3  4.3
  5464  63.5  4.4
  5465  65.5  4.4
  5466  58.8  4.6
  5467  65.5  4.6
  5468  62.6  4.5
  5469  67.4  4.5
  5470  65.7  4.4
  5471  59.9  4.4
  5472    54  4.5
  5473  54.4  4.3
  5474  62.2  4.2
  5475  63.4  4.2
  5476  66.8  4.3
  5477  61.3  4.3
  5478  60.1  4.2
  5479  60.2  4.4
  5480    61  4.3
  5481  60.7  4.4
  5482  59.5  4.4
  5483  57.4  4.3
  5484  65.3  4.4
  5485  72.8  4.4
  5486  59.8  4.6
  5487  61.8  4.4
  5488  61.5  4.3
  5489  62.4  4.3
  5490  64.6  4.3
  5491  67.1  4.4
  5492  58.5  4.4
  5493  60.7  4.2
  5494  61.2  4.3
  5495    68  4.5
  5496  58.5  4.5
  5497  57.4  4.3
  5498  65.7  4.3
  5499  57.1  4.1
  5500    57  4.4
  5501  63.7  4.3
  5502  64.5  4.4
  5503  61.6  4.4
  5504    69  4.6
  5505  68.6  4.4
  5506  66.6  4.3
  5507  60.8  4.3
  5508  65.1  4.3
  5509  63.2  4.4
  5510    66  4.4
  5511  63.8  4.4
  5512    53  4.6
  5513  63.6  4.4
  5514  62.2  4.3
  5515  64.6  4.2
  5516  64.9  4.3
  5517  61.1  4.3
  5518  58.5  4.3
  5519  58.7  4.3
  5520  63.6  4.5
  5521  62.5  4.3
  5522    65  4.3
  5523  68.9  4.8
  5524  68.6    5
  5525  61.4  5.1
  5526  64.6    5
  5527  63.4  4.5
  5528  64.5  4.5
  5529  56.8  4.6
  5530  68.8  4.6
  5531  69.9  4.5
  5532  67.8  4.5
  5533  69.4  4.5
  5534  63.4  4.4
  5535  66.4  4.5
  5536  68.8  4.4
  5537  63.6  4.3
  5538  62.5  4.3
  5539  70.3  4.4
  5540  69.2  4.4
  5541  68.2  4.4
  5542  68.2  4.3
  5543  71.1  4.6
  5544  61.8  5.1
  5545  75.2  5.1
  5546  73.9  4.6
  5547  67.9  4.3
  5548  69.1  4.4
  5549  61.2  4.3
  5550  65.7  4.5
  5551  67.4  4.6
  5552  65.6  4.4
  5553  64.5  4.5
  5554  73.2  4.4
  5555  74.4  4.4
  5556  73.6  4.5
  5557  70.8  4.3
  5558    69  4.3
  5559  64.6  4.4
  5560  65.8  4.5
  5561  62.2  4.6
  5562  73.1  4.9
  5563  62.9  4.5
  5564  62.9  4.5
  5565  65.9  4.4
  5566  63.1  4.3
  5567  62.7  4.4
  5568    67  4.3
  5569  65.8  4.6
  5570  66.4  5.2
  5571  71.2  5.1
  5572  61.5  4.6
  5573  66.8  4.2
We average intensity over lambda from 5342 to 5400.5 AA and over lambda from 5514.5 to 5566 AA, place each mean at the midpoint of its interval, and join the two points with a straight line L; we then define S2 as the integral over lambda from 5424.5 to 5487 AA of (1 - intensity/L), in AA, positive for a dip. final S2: 2.6 AA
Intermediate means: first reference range 65.5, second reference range 66.3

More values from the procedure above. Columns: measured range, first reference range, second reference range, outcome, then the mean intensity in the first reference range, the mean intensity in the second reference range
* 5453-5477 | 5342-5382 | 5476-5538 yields 0.6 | 66.2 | 63.2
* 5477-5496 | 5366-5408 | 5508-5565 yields 0.9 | 64.5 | 65.9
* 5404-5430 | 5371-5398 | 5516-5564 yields 0.7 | 65.6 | 66.5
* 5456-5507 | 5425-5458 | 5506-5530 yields 0.8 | 64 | 63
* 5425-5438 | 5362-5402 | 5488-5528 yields 0.1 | 64.9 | 63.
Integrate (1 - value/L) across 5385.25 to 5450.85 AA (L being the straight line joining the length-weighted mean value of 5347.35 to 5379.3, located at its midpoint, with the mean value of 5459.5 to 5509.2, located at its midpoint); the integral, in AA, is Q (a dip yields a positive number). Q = 0.7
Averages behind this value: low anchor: 66.1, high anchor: 62.6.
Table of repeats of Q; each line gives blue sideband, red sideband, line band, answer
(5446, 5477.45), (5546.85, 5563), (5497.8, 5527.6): 1.0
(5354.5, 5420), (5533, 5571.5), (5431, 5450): 0.5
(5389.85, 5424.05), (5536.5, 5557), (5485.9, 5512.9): 1.7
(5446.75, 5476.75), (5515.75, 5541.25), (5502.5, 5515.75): 0.1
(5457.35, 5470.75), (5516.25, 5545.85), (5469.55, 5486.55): 0.7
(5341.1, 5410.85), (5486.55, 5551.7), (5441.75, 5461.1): 0.5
